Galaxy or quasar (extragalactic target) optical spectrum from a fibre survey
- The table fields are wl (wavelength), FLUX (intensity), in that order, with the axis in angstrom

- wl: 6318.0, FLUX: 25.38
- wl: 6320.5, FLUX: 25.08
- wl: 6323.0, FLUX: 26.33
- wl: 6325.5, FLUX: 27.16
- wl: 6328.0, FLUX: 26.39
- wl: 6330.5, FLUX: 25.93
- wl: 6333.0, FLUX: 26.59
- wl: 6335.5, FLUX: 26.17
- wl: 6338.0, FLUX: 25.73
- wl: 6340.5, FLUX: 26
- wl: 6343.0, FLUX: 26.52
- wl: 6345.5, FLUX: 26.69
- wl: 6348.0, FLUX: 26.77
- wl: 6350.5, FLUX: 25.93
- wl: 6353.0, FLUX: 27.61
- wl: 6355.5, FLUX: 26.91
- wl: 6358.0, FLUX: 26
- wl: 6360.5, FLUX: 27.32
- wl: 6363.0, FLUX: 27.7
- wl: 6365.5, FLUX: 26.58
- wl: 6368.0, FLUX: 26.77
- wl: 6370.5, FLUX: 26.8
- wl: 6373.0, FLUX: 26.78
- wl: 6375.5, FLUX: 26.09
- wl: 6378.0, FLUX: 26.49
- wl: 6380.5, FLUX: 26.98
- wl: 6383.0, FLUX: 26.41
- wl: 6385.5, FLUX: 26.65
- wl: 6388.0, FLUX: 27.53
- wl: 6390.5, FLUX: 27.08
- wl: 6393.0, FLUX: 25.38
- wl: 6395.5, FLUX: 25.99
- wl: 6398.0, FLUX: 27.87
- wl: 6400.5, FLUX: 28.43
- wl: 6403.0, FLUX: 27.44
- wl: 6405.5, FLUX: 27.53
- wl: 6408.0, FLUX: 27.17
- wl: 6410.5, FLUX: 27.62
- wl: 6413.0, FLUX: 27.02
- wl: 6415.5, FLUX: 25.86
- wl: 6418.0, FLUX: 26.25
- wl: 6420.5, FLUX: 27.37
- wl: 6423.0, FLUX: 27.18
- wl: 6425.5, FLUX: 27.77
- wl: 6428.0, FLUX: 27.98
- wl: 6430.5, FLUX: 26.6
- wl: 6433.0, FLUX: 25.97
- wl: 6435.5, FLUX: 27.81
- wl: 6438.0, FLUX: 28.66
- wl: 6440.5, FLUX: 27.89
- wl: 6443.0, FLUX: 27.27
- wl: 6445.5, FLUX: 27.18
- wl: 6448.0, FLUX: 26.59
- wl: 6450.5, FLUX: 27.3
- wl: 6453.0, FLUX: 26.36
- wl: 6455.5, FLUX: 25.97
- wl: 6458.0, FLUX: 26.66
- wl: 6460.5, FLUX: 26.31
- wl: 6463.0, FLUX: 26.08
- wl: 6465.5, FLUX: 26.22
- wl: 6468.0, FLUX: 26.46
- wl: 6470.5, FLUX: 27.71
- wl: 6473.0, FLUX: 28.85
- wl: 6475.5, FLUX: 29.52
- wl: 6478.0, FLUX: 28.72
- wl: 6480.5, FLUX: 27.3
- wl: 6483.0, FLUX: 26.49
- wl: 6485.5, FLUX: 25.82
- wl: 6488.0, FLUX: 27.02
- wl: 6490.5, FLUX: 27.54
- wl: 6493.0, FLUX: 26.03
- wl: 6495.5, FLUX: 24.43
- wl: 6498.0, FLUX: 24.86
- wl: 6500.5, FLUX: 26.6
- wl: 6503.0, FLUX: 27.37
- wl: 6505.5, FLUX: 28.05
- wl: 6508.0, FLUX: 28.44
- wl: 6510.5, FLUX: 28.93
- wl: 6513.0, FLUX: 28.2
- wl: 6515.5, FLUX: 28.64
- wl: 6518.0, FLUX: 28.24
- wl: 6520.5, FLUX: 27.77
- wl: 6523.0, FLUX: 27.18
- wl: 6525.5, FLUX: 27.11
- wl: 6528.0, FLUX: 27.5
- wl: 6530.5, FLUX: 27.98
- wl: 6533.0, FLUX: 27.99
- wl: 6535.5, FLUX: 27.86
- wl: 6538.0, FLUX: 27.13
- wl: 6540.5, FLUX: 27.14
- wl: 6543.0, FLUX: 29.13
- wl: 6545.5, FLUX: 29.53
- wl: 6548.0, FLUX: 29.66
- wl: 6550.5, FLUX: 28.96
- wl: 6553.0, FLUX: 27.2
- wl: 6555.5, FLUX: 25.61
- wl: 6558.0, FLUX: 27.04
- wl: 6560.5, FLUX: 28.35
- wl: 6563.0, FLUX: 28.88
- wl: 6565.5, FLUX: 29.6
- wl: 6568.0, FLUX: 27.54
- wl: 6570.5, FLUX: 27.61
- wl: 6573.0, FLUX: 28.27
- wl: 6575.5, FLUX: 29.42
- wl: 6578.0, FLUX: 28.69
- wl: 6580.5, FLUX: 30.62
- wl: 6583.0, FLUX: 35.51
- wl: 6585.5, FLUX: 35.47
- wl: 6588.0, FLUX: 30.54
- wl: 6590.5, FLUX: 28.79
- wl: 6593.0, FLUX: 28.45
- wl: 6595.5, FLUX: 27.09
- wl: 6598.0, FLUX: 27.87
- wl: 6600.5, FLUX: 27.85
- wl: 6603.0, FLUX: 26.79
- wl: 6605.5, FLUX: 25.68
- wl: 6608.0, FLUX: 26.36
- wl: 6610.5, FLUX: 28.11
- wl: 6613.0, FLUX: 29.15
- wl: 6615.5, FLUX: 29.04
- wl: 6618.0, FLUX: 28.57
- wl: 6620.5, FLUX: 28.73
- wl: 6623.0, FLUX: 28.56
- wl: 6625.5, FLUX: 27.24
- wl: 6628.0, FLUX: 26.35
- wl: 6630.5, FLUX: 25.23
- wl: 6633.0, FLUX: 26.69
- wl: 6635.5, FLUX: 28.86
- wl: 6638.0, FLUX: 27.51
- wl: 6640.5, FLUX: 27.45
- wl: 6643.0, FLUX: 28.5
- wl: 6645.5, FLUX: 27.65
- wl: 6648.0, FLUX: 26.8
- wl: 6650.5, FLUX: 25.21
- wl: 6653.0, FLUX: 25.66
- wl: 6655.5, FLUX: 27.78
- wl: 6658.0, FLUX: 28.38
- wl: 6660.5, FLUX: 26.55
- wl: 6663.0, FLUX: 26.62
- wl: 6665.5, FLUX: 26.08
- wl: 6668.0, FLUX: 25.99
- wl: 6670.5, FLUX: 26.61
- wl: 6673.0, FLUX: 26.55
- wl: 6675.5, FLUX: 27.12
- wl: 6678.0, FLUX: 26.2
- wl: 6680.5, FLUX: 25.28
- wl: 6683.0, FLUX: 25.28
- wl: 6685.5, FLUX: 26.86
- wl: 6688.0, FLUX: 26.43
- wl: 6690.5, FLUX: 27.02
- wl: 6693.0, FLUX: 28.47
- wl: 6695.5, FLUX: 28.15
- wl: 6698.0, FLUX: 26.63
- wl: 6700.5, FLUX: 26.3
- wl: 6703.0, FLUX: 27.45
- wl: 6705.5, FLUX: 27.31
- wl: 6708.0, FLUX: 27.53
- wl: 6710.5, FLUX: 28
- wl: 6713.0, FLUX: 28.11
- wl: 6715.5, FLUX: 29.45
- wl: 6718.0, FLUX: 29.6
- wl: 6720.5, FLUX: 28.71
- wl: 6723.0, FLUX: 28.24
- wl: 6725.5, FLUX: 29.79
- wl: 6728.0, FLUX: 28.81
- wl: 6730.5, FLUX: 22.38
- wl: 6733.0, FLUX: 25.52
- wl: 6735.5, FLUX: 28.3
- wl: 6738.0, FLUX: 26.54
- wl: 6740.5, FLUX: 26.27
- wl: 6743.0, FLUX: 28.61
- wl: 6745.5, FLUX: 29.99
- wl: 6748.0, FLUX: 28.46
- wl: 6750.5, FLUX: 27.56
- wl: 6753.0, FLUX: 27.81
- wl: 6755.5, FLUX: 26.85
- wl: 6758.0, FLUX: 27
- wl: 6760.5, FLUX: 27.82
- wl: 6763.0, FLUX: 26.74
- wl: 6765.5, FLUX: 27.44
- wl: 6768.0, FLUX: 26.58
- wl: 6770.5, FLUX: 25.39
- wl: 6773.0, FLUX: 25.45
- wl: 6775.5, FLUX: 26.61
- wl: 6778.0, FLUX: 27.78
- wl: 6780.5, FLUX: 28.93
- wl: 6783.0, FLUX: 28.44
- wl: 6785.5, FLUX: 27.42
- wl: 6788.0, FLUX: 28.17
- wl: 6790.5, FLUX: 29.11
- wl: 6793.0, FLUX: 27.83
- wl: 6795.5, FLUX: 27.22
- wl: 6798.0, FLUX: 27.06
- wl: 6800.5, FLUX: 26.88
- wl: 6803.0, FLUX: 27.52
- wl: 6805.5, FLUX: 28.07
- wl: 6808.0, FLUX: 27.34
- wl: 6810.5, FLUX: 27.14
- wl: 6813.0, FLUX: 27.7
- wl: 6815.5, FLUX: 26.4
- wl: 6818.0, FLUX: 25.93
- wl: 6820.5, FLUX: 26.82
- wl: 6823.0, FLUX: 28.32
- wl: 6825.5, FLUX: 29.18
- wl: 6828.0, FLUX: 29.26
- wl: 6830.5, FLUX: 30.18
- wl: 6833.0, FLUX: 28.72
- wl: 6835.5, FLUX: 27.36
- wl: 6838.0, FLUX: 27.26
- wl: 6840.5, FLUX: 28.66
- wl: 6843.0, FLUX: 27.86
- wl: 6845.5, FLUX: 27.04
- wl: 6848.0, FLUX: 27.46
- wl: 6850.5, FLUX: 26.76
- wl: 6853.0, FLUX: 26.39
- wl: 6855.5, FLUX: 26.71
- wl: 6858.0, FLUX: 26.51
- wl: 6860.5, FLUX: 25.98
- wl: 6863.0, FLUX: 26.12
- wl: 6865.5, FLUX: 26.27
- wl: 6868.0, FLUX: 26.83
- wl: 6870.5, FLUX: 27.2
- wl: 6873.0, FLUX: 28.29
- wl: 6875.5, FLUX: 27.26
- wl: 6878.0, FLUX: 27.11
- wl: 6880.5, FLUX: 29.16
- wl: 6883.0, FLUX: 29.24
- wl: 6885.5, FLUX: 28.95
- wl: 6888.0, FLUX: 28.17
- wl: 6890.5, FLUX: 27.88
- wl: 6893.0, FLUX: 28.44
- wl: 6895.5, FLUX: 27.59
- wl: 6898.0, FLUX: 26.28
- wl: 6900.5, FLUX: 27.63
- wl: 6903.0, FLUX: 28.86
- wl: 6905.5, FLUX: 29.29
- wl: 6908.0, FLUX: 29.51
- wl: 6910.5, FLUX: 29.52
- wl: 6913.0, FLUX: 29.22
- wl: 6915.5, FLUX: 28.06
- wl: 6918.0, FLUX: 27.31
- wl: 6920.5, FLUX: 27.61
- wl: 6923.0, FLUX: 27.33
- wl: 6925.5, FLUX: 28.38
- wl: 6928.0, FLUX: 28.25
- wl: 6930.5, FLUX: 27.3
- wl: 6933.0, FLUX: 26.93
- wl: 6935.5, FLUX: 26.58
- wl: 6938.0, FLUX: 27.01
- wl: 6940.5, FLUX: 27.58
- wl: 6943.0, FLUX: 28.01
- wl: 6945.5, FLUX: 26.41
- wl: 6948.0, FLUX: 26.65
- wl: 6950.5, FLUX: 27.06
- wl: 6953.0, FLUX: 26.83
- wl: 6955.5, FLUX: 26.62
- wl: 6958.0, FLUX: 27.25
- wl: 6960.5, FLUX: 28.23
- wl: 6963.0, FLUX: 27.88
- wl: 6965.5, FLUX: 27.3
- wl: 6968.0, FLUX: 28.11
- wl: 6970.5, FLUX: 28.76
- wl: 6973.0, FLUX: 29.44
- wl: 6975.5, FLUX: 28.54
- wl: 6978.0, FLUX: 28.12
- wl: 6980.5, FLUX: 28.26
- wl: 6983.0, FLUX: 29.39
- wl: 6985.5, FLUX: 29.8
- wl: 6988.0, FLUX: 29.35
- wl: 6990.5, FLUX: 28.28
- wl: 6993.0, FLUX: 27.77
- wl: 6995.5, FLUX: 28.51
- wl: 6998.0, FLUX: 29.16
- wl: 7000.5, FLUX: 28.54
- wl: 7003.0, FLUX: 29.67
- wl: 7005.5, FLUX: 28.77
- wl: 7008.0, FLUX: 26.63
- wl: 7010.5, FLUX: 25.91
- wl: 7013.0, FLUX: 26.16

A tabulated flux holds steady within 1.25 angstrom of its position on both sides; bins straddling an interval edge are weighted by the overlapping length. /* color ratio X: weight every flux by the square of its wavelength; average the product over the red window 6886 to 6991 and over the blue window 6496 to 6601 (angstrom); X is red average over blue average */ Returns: 1.11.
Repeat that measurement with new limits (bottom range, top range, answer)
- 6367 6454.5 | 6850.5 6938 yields 1.18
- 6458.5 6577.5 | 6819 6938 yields 1.12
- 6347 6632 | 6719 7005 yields 1.12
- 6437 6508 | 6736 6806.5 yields 1.11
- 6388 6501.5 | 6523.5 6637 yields 1.09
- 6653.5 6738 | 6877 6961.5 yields 1.09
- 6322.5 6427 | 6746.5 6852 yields 1.17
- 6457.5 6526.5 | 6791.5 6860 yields 1.12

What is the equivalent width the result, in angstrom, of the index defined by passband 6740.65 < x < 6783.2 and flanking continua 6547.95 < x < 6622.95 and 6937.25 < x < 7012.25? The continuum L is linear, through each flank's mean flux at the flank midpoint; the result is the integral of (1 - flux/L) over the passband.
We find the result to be 1.4 angstrom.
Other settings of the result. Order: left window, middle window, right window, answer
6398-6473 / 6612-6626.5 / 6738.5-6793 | -0.6 angstrom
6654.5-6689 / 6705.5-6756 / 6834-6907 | -1.9 angstrom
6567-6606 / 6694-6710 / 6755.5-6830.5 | 0.5 angstrom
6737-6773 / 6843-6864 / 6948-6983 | 0.7 angstrom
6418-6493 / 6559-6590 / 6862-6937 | -3.0 angstrom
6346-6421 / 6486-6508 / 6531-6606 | 1.1 angstrom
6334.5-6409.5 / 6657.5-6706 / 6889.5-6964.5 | 1.0 angstrom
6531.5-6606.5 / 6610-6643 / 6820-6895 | 0.8 angstrom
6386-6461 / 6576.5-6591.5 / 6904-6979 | -2.4 angstrom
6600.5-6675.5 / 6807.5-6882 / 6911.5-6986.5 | 0.4 angstrom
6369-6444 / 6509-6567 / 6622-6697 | -2.4 angstrom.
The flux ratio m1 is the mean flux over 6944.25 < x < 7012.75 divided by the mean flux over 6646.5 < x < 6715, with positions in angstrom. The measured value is 1.04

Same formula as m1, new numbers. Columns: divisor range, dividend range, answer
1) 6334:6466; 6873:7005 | 1.05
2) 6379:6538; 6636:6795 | 1.00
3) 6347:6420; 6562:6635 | 1.06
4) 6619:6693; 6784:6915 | 1.03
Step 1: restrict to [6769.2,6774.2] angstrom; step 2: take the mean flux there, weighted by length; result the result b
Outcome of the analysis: 25.4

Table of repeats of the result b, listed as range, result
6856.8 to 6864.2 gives 26.2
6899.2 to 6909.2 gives 28.8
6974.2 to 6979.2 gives 28.3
